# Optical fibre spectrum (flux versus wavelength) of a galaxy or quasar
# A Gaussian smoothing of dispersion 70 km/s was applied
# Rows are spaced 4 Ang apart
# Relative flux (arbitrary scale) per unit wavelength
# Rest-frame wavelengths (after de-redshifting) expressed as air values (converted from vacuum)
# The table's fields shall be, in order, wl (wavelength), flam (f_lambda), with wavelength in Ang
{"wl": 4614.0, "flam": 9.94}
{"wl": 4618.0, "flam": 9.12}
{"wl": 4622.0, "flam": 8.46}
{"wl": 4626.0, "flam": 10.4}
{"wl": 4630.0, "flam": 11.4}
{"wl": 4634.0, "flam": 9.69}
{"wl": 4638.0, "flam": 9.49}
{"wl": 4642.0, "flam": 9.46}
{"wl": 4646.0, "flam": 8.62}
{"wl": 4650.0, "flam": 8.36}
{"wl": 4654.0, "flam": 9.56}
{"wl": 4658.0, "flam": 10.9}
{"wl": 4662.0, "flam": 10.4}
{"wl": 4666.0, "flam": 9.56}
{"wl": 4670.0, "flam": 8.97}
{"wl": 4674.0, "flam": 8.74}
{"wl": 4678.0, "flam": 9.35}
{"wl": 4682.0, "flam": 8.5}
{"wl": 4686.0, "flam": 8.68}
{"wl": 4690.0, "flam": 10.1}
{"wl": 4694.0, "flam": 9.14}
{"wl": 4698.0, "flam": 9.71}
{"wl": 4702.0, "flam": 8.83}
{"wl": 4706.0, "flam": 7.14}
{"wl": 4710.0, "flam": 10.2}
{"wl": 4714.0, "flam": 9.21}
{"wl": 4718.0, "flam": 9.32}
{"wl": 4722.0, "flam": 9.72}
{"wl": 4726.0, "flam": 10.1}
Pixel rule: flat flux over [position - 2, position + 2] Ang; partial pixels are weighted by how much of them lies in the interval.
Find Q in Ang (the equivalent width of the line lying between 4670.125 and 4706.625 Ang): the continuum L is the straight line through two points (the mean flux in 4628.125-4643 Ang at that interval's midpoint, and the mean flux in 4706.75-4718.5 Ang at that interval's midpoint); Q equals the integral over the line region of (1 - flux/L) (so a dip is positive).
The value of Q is 2.2 Ang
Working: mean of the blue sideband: 10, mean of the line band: 8.98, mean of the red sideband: 9.35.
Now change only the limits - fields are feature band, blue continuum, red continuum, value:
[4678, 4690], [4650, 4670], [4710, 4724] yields 0.9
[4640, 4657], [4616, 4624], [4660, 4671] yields 0.5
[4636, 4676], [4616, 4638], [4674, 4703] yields 0.4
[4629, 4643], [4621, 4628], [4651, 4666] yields -0.3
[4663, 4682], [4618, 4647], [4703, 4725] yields 0.5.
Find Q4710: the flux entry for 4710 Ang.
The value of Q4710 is 10.2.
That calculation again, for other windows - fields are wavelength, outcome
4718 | 9.32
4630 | 11.4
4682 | 8.5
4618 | 9.12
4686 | 8.68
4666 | 9.56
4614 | 9.94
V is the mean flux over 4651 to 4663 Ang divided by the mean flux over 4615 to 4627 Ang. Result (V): 1.09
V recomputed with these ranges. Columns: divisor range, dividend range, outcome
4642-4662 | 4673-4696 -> 0.96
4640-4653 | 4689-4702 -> 1.07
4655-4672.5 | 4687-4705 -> 0.94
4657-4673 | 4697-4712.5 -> 0.91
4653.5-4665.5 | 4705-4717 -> 0.88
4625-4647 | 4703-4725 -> 0.93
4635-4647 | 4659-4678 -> 1.02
